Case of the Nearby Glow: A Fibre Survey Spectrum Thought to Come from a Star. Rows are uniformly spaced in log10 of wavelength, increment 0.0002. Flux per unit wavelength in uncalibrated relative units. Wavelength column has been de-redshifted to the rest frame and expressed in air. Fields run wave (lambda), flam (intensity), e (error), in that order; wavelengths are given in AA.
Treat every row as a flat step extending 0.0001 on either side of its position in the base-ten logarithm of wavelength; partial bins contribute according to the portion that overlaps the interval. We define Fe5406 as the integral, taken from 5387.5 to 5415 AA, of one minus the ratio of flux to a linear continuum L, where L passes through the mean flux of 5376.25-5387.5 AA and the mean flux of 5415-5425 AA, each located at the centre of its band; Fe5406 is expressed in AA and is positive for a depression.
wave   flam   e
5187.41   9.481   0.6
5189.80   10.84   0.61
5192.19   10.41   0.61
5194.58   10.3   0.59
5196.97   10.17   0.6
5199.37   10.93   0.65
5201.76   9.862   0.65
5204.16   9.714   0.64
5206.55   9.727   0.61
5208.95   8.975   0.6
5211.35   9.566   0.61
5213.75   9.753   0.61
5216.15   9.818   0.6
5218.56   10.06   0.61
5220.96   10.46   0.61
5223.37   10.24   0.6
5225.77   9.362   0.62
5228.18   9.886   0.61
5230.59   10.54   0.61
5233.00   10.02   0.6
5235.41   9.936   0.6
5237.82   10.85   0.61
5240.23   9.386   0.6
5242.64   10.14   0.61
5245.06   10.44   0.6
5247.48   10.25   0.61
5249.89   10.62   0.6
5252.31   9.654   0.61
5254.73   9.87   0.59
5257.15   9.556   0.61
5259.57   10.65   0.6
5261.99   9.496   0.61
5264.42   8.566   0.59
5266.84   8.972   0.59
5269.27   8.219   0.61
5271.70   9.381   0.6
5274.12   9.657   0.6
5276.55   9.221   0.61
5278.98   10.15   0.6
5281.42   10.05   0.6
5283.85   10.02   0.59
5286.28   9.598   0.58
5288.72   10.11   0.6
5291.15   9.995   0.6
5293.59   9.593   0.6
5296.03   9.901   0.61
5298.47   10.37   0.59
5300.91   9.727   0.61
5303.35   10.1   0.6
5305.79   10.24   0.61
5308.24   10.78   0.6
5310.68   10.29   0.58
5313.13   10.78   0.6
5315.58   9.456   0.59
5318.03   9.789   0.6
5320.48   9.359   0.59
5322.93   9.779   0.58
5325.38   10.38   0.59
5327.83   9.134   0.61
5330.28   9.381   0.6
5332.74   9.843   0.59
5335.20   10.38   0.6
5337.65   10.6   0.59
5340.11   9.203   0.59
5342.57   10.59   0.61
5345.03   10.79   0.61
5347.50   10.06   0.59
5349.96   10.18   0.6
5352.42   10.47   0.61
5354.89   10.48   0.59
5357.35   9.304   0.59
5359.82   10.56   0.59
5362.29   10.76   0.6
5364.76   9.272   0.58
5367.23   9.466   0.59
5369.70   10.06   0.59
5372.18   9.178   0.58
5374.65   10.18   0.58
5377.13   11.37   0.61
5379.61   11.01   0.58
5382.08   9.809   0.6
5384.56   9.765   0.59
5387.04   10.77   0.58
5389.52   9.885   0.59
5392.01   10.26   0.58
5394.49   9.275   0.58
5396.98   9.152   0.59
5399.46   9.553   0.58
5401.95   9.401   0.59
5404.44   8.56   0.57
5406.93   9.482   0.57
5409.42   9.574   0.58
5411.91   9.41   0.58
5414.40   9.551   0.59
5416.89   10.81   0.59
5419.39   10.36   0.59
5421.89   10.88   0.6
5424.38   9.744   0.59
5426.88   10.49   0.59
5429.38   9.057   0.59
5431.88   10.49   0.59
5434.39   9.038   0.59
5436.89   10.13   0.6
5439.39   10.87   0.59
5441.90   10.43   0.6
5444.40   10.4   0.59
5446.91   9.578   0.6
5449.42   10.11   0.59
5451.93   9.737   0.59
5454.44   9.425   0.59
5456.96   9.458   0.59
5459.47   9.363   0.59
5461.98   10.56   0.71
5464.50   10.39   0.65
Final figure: 2.6 AA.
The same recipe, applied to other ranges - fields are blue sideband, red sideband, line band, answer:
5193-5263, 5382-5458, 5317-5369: -0.39 AA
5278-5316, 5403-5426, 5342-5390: -1.27 AA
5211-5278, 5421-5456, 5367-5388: -0.54 AA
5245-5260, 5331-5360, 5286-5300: 0.26 AA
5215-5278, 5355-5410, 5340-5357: -0.73 AA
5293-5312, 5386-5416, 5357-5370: -0.18 AA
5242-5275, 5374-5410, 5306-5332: -0.44 AA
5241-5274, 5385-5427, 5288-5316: -1.20 AA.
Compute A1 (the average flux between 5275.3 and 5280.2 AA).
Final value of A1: 9.68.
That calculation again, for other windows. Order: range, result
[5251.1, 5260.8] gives 9.94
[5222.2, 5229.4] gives 9.83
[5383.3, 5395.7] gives 9.99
